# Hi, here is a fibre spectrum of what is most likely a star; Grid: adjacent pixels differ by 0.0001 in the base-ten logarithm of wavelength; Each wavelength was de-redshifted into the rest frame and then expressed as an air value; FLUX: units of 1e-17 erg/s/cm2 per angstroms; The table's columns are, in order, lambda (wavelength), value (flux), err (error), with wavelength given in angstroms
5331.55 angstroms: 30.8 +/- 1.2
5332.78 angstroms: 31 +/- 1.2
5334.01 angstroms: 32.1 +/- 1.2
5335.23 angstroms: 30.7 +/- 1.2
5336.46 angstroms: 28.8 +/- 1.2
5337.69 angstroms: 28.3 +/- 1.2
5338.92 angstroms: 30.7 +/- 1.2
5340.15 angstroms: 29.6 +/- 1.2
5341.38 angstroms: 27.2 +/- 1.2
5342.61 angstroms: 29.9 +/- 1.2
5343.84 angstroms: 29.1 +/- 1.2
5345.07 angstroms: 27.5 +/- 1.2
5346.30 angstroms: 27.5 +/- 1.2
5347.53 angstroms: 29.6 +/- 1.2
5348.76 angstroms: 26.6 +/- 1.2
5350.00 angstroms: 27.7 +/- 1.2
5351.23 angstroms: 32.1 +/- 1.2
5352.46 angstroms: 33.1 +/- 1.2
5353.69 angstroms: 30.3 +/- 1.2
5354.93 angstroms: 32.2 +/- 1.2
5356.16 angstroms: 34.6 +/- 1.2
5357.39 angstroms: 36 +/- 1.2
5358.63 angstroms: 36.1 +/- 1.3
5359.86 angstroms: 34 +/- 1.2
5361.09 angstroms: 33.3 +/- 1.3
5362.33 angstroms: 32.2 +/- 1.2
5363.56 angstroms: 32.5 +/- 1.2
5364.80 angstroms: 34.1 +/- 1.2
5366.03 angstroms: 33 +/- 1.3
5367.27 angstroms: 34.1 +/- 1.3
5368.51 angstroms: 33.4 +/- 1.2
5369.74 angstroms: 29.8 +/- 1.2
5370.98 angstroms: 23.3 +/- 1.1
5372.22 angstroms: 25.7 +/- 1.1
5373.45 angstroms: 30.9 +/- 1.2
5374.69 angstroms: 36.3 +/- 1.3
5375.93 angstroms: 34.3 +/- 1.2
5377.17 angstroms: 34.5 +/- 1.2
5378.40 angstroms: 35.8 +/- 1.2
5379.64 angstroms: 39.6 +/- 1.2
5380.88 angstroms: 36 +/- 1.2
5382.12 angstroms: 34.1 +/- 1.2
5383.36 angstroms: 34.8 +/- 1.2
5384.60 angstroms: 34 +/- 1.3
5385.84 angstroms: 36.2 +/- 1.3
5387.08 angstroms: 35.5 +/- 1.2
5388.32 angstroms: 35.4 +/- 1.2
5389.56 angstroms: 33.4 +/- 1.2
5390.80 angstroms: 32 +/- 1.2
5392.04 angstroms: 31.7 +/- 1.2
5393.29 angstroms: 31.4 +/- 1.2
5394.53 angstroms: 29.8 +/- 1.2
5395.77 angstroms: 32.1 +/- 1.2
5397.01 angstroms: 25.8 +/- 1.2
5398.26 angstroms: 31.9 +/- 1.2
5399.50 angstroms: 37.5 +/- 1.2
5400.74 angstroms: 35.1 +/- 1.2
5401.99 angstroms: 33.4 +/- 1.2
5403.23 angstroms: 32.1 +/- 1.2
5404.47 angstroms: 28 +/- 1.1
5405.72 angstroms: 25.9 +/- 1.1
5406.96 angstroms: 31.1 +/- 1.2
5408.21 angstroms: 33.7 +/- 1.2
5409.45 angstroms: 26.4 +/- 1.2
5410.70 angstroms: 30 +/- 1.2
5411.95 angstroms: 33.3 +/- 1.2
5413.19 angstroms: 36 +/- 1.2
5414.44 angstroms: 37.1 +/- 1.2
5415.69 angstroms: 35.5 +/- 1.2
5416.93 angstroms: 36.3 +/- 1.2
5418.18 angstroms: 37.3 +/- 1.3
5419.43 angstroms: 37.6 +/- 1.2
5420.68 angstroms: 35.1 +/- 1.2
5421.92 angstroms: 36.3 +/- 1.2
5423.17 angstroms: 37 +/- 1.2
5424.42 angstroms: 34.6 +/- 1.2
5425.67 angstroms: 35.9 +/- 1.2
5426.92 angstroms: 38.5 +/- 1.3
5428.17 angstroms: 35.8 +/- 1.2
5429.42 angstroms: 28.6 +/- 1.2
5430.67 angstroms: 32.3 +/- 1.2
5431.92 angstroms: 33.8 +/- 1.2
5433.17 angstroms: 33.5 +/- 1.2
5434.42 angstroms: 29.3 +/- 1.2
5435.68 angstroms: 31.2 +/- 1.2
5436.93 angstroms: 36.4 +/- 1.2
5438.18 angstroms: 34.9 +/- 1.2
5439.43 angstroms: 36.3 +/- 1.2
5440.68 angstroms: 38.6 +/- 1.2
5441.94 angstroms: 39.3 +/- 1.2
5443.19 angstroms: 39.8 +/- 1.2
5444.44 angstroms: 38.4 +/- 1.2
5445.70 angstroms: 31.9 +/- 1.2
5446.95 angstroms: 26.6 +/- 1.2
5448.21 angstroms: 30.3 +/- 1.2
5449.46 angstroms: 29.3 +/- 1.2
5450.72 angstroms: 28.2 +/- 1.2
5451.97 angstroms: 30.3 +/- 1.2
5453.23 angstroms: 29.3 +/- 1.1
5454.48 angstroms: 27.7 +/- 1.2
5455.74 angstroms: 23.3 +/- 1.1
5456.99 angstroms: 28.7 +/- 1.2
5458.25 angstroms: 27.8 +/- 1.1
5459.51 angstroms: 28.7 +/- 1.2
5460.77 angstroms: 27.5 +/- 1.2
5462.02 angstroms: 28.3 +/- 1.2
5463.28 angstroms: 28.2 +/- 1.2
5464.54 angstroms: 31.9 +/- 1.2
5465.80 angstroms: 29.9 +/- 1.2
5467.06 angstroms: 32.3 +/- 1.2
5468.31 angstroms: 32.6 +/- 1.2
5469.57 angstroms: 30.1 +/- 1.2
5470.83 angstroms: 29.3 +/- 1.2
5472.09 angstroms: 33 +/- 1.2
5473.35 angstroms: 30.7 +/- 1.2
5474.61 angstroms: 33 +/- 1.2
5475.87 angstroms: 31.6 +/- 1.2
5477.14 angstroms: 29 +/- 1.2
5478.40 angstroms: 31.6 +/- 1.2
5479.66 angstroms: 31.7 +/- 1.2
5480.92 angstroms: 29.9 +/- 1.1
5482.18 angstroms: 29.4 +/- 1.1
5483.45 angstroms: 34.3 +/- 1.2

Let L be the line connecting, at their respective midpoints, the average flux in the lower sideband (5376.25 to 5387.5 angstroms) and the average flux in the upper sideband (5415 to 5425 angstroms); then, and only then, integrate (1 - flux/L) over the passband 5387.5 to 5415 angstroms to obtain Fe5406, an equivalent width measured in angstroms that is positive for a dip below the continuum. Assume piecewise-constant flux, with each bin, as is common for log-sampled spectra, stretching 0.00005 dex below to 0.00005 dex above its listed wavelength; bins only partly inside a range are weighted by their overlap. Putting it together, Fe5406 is 3.0 angstroms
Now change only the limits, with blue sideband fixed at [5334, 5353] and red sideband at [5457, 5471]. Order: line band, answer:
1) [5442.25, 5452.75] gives -0.9 angstroms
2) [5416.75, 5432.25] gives -3.0 angstroms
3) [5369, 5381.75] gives -1.4 angstroms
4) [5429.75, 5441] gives -1.6 angstroms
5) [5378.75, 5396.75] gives -2.7 angstroms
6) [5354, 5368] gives -2.1 angstroms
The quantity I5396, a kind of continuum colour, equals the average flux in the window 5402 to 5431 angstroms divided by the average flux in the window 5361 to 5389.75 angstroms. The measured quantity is 1.01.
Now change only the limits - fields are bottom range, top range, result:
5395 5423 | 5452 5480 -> 0.90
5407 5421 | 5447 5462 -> 0.82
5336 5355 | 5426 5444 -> 1.19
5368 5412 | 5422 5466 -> 0.99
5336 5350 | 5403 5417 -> 1.12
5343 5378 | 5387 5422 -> 1.04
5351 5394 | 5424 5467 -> 0.96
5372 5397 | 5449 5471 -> 0.86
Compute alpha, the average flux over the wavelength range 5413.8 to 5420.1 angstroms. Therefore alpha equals 36.7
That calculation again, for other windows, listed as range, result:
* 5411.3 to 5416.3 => 35.4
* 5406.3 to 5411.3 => 30.3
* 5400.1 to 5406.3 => 31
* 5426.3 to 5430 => 34.4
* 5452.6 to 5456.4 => 26.8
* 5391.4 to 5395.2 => 31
